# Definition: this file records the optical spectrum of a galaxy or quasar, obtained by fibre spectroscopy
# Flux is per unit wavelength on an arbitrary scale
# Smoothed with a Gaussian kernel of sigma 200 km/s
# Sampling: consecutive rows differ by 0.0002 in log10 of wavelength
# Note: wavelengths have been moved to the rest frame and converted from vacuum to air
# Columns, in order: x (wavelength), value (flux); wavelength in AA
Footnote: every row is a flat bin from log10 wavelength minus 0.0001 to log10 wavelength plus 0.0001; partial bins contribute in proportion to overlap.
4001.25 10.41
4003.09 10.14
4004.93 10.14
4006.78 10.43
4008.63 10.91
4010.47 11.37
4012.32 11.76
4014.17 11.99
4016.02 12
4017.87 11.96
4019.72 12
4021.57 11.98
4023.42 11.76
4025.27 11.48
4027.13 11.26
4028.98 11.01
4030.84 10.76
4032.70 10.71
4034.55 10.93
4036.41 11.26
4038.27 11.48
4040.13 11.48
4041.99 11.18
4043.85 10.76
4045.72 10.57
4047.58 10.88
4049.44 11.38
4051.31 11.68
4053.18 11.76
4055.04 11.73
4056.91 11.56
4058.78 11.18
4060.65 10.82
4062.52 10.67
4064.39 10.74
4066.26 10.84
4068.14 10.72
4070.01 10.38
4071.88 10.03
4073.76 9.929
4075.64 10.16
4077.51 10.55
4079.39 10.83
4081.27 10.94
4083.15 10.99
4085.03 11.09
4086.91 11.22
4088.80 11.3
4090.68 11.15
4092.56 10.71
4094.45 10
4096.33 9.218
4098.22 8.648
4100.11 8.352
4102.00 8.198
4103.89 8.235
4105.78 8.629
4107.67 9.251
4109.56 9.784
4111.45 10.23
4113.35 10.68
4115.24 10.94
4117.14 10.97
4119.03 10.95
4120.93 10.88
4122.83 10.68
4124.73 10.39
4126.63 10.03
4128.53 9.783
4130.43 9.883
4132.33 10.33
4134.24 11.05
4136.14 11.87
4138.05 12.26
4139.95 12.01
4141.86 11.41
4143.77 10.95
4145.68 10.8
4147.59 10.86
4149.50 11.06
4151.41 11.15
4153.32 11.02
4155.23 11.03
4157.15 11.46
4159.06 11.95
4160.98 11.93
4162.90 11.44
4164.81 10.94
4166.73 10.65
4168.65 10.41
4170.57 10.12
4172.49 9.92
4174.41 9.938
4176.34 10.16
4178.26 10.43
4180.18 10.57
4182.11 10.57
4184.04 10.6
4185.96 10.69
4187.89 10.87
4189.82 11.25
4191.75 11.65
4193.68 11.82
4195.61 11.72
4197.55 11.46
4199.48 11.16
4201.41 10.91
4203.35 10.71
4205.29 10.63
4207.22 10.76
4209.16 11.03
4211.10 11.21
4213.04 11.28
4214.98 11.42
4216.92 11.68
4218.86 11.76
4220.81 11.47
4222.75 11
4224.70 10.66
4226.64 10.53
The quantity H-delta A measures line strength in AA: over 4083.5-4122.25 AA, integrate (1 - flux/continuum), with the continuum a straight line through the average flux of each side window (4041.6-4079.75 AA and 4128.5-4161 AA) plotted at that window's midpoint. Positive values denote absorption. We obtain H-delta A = 3.4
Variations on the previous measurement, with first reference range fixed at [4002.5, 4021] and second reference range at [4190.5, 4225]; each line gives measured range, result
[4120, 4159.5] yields 1.0 AA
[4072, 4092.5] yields 0.9 AA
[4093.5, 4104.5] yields 2.4 AA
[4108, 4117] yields 0.7 AA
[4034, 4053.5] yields 0.2 AA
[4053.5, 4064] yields 0.1 AA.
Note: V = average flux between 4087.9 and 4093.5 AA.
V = 11.1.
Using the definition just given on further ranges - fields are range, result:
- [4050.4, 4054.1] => 11.7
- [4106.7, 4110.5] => 9.52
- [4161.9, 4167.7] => 11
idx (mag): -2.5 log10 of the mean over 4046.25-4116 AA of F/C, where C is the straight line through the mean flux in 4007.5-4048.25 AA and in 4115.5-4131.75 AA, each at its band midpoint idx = 0.05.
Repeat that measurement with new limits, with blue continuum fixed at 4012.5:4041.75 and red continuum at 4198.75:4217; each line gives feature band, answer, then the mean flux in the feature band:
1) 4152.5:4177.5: 0.031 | 10.8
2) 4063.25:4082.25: 0.084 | 10.5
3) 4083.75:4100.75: 0.110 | 10.2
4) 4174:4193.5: 0.036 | 10.7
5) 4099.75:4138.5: 0.111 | 10.2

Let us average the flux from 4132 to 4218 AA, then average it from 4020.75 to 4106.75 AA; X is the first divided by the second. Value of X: 1.04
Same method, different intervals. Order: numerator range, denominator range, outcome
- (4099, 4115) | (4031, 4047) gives 0.84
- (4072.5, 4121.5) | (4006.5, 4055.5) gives 0.89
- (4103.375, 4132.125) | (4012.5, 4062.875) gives 0.89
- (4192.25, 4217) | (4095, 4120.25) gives 1.17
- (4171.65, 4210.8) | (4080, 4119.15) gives 1.08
